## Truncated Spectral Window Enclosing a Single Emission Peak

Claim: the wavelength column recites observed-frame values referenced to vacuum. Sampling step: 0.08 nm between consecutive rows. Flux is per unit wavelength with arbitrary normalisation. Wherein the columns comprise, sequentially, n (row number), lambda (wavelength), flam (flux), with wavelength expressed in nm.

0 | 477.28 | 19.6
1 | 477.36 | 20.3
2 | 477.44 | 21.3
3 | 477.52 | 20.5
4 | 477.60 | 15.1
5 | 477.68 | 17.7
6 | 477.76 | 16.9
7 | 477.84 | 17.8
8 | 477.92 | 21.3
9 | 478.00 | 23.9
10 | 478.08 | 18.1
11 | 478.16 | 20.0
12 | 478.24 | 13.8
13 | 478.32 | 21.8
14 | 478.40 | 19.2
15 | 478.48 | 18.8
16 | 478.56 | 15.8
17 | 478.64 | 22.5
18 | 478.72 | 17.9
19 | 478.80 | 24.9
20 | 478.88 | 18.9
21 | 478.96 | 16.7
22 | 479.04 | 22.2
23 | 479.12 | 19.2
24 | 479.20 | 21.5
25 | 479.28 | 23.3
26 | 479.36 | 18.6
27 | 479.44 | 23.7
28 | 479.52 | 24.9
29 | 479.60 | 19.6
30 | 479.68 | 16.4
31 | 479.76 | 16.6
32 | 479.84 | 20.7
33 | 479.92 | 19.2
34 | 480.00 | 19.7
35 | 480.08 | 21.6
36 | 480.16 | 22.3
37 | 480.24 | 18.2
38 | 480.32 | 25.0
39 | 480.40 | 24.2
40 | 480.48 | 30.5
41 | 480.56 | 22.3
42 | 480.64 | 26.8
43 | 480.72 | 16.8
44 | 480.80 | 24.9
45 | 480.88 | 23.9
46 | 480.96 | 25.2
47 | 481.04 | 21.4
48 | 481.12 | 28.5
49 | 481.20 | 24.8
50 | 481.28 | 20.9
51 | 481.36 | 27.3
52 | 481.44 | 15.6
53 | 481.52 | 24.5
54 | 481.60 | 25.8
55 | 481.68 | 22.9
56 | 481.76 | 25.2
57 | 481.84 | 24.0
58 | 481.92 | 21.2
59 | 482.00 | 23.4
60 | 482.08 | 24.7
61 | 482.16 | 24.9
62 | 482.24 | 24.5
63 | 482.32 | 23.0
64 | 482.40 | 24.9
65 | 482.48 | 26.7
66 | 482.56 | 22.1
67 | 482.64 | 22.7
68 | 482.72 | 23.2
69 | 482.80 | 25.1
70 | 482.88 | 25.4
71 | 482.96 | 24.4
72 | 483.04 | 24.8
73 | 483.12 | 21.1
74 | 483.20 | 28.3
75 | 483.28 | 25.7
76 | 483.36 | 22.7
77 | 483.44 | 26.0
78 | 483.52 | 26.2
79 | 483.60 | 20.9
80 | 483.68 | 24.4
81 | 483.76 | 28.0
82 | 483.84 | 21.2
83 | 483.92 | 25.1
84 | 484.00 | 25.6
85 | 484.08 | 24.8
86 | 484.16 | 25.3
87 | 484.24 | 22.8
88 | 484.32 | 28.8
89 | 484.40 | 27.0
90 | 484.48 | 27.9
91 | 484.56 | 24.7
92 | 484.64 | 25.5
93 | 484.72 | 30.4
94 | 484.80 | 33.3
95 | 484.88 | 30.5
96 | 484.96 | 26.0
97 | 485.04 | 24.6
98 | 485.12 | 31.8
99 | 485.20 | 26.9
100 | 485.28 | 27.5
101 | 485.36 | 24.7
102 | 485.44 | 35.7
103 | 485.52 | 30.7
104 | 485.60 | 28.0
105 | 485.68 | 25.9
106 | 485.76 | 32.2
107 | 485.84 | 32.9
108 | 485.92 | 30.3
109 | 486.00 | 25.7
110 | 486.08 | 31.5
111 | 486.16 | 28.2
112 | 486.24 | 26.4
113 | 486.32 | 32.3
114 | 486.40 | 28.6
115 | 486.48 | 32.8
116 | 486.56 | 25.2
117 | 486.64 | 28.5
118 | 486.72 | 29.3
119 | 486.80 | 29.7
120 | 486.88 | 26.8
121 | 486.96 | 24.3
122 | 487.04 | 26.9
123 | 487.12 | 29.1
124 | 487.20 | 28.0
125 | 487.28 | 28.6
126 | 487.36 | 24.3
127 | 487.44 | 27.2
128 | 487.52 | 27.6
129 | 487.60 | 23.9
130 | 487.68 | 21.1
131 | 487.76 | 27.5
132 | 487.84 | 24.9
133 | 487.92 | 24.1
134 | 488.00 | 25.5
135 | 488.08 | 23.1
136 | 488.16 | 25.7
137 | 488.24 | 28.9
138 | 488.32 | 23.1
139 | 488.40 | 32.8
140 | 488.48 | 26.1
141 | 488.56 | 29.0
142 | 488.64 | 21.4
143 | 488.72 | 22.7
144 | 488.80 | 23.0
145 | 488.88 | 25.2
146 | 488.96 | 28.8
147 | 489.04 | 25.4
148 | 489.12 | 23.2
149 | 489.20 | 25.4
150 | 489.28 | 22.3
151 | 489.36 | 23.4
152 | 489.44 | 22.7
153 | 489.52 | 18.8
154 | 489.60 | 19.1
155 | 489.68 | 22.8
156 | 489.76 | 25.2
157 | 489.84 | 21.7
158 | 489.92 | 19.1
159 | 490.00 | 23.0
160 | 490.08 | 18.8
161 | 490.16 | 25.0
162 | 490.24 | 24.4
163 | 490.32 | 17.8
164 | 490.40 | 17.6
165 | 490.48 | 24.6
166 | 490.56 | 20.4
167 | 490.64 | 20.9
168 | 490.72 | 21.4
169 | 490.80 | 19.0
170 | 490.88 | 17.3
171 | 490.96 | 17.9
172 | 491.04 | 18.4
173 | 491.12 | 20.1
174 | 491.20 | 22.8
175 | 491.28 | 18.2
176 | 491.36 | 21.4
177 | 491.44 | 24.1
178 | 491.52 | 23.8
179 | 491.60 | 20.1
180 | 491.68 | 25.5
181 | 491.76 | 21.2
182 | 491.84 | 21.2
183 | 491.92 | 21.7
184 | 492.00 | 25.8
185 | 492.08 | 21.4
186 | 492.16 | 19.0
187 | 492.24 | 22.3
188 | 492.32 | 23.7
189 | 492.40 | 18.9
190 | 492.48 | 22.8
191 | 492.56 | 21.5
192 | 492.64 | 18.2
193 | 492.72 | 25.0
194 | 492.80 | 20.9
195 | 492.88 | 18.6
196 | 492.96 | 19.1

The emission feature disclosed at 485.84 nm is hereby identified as C III] 1909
